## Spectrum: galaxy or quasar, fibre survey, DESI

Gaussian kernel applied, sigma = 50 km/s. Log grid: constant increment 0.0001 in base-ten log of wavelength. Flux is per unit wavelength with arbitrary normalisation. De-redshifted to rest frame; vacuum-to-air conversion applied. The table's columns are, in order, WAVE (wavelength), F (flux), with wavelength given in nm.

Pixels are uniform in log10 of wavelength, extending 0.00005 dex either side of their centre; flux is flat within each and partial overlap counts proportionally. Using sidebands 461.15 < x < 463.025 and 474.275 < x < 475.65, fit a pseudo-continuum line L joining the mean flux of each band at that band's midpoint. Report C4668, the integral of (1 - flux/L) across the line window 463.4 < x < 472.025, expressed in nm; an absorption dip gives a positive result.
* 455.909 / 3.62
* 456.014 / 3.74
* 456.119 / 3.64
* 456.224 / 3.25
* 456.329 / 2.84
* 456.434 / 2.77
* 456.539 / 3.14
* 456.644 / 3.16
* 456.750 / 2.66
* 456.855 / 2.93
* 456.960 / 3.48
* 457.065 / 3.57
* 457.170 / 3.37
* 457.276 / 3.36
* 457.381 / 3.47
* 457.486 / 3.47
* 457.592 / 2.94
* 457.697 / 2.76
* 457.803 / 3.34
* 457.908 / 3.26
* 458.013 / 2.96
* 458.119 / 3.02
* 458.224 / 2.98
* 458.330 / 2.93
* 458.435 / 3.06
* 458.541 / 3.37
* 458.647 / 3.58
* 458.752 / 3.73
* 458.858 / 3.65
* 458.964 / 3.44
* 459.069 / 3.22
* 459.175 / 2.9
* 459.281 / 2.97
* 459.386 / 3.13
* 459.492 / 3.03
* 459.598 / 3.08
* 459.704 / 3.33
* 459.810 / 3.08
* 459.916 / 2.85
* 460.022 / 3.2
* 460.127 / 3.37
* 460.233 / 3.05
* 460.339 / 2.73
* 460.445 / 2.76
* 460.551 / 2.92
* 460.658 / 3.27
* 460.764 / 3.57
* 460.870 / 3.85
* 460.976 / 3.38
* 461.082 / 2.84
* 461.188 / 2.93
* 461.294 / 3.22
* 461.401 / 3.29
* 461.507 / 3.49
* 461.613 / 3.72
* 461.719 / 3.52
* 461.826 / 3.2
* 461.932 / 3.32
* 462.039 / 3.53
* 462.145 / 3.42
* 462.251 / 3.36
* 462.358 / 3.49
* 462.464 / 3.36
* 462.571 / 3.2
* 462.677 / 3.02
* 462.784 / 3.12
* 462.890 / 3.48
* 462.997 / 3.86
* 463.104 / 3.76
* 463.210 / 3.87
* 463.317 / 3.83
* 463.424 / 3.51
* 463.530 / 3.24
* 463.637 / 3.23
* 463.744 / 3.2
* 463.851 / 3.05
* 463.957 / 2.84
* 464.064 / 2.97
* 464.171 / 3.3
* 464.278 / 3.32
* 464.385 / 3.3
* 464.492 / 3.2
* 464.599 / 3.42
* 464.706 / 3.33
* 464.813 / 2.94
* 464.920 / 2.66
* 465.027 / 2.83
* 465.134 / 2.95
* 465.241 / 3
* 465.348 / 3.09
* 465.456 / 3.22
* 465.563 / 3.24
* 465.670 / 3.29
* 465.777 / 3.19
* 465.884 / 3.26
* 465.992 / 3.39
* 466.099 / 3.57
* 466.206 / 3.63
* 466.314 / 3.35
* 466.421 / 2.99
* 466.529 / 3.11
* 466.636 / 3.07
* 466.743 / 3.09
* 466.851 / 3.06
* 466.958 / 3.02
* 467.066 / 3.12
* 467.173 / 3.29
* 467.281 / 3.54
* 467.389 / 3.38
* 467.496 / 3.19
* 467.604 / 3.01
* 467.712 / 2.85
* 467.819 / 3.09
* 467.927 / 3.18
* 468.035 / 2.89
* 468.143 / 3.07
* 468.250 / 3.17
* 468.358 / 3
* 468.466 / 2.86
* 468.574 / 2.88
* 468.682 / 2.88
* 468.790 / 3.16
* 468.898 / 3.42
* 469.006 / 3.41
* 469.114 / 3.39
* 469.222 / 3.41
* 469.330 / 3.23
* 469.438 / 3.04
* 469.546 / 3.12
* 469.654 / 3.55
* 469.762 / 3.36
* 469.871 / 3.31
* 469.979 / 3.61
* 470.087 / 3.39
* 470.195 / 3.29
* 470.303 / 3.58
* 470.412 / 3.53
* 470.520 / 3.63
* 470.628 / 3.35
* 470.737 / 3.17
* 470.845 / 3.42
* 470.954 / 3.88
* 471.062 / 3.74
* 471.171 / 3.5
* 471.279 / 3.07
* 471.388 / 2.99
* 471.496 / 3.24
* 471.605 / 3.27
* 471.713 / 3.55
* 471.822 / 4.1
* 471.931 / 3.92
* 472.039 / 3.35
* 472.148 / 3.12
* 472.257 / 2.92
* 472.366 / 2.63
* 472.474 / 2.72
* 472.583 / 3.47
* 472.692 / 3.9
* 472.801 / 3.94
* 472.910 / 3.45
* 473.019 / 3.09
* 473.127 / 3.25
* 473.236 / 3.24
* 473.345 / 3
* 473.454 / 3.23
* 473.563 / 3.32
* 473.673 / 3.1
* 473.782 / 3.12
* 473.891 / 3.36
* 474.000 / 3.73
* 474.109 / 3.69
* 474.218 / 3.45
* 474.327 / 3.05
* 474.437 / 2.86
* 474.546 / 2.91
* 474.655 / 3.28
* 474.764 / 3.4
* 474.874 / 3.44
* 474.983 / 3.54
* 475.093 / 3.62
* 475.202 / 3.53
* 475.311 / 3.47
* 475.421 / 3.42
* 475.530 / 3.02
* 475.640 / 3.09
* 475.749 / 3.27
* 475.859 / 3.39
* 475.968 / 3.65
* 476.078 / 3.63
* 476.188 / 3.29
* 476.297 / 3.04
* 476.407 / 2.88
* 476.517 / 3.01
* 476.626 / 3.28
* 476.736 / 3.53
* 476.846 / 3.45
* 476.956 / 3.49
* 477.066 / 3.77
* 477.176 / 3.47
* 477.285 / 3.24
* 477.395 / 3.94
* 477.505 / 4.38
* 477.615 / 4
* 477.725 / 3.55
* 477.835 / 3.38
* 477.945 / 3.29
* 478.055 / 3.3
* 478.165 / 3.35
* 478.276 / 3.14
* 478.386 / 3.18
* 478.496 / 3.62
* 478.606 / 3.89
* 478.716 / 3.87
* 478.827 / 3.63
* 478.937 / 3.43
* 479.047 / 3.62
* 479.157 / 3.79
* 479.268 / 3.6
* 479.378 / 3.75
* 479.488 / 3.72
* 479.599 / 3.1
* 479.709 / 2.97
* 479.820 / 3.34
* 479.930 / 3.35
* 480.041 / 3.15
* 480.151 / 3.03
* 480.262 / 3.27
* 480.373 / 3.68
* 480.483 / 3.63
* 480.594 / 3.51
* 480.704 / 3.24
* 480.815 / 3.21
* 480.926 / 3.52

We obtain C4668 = 0.20 nm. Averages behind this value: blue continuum 3.36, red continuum 3.28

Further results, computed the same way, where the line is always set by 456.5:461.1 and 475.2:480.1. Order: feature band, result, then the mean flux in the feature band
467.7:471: 0.07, 3.27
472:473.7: 0.07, 3.23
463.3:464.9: 0.02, 3.22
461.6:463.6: -0.13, 3.46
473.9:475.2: 0.01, 3.37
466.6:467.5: 0.03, 3.2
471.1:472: -0.02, 3.46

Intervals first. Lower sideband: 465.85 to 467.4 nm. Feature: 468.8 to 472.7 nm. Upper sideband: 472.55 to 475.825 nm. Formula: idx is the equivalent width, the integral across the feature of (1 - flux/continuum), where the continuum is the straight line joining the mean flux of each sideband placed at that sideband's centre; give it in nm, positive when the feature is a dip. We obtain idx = -0.080 nm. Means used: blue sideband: 3.25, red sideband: 3.34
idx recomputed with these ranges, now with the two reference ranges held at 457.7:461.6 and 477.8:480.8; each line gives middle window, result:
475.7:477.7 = -0.05 nm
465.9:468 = 0.05 nm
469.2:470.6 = -0.03 nm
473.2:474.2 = 0.01 nm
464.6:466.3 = 0.04 nm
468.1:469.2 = 0.06 nm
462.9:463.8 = -0.09 nm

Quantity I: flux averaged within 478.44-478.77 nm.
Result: 3.8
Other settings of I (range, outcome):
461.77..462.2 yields 3.37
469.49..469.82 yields 3.34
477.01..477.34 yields 3.5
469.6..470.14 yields 3.44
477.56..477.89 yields 3.64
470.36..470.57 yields 3.59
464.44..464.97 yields 3.11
